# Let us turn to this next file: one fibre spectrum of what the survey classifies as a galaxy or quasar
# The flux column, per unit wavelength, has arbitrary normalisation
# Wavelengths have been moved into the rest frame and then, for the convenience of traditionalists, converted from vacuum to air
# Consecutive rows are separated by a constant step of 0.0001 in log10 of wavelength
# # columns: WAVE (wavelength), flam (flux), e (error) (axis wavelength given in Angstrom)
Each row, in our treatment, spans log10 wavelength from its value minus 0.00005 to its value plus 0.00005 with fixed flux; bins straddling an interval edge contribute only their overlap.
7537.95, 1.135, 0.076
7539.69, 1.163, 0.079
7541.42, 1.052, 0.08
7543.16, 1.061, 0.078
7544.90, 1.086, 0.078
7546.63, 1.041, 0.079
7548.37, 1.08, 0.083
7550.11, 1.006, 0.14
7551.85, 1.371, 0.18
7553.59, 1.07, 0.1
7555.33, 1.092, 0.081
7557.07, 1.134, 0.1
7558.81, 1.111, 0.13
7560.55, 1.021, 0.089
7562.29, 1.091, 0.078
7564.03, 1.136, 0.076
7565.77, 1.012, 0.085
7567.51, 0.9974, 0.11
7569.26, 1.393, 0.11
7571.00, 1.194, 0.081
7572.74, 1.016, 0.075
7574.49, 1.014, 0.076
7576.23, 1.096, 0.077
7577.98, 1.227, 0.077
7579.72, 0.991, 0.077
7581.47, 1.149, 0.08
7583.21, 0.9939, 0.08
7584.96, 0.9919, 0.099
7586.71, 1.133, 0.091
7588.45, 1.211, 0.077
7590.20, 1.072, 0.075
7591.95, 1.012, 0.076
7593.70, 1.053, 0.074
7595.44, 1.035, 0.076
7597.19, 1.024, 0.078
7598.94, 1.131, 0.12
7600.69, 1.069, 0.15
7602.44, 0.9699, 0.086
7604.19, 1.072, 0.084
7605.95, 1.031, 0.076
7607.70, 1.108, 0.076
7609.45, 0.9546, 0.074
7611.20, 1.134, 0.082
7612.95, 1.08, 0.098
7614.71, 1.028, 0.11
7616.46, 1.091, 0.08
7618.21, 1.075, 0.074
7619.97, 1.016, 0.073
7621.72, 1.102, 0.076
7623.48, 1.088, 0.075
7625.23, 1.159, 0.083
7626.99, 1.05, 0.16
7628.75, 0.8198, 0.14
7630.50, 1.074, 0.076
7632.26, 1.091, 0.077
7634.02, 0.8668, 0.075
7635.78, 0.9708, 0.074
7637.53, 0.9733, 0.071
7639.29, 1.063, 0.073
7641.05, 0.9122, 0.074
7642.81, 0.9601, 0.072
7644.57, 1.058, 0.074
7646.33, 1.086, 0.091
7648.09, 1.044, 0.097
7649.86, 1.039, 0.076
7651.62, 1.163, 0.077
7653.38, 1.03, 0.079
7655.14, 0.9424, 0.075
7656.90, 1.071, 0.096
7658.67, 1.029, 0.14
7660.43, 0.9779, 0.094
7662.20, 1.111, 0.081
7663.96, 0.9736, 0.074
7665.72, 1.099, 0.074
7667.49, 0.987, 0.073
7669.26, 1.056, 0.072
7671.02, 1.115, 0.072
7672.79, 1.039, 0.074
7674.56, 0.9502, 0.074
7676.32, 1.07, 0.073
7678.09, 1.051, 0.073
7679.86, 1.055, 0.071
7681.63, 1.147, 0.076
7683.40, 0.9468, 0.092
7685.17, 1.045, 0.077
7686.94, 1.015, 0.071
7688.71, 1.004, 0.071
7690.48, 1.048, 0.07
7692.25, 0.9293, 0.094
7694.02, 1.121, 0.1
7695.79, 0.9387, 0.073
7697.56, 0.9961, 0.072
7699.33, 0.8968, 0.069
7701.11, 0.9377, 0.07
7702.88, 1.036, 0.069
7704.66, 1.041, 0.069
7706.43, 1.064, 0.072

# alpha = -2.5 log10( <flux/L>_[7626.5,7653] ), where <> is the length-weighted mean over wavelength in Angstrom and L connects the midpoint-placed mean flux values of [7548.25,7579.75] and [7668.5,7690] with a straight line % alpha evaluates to 0.06 mag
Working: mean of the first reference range 1.11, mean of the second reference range 1.04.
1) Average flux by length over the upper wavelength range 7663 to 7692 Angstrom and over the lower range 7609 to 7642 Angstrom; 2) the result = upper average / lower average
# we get 1.01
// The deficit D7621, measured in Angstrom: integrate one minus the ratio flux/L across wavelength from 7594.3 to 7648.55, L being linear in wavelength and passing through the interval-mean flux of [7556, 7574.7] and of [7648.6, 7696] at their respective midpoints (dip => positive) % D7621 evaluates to 1.7 Angstrom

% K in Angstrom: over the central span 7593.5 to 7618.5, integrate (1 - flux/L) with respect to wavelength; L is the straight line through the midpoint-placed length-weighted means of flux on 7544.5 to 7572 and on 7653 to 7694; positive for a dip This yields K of 0.6 Angstrom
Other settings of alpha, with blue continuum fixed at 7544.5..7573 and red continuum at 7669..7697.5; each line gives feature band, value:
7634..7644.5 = 0.09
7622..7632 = 0.02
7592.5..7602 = 0.03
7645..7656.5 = 0.00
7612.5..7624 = 0.01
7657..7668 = 0.01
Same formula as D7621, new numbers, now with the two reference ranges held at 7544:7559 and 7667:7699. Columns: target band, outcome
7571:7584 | 0.2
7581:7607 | 0.5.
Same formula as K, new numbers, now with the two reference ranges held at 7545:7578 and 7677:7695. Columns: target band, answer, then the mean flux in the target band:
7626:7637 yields 0.89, 0.98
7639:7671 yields 0.56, 1.04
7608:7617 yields 0.15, 1.06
